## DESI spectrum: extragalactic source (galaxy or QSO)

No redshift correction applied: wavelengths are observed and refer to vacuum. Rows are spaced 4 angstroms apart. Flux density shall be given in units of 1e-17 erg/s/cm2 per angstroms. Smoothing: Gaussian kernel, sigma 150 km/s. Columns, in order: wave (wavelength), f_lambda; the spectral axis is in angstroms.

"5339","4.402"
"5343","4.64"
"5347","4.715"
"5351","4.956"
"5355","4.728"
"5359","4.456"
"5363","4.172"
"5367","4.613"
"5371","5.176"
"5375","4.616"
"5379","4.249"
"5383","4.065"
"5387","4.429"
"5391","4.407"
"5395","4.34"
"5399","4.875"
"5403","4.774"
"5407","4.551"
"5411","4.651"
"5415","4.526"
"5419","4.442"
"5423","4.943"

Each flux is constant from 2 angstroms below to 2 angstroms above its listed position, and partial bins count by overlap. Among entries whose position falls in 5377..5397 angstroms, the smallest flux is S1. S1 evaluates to 4.065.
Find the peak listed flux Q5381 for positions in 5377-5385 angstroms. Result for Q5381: 4.249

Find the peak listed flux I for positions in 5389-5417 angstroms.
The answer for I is 4.875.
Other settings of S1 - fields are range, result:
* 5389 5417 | 4.34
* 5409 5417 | 4.526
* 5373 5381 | 4.249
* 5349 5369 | 4.172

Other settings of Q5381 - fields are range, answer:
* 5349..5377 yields 5.176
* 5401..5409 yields 4.774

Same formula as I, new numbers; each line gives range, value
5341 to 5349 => 4.715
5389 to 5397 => 4.407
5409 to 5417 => 4.651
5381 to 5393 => 4.429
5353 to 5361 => 4.728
